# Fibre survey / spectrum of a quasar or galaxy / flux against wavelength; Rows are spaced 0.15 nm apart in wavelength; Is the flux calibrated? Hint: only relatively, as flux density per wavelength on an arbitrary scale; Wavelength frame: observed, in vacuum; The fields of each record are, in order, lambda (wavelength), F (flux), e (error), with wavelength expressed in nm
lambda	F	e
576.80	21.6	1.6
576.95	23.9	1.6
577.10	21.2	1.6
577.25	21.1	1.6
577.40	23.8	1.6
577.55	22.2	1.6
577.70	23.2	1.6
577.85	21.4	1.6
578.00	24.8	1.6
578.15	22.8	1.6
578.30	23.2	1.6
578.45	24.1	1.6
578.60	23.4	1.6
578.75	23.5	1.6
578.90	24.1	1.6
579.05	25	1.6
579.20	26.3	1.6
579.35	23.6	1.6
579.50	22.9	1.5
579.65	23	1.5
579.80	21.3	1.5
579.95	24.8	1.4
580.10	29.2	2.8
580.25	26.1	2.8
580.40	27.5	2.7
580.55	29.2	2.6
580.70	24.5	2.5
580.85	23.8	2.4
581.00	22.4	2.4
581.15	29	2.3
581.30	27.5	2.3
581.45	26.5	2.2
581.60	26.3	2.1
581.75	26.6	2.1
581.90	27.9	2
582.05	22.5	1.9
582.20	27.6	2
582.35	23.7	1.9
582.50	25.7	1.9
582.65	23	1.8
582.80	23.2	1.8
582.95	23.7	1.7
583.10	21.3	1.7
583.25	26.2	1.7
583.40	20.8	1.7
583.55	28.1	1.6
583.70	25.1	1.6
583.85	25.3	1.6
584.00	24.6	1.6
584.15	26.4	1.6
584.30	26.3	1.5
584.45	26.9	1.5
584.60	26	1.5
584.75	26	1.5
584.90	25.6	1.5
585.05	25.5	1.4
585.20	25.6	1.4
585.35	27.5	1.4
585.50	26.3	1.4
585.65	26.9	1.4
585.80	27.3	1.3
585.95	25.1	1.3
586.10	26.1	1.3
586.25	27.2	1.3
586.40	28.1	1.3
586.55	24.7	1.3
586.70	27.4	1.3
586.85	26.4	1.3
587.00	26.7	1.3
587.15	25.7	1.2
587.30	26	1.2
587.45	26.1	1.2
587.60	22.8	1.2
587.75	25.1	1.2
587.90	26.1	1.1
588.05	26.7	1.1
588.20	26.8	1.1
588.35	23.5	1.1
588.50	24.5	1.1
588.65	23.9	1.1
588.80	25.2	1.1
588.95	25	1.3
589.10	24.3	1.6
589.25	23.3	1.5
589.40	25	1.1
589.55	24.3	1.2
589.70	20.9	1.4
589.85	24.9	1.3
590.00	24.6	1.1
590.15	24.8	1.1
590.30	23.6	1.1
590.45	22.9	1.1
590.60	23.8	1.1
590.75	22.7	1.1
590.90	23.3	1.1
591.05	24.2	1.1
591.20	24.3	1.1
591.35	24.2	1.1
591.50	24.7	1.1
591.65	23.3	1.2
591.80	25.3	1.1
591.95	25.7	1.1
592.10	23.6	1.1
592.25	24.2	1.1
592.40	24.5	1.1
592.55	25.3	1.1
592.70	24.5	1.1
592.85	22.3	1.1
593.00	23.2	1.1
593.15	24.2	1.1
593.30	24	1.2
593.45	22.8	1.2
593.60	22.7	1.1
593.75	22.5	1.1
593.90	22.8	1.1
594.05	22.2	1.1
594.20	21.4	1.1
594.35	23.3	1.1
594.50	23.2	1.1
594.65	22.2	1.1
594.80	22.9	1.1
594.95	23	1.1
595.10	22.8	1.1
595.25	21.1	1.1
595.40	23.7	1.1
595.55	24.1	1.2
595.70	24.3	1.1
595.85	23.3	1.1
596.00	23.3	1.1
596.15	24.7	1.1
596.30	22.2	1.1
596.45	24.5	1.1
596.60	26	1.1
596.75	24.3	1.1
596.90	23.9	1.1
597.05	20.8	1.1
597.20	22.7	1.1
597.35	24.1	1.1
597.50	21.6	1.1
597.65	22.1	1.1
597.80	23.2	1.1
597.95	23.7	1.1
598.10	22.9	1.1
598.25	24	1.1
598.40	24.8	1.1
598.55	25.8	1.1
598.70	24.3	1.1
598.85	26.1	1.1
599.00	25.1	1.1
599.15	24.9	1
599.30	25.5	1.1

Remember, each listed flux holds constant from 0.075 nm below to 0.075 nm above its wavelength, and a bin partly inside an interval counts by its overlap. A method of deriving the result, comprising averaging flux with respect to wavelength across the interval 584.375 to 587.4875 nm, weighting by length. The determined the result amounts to 26.3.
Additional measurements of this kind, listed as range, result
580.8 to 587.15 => 25.7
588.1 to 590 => 24.3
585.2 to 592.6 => 25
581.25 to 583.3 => 25.1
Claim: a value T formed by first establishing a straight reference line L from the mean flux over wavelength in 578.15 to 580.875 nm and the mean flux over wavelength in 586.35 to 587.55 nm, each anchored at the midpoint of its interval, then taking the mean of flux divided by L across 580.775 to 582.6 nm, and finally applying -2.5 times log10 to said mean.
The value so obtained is -0.025 mag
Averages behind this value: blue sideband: 24.7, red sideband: 26.3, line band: 25.8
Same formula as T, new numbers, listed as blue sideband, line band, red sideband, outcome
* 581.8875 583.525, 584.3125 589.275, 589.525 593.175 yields -0.08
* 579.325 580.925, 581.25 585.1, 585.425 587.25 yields 0.02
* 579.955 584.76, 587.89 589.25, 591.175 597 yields -0.02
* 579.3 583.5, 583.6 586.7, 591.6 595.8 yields -0.07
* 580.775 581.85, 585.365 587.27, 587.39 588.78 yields -0.05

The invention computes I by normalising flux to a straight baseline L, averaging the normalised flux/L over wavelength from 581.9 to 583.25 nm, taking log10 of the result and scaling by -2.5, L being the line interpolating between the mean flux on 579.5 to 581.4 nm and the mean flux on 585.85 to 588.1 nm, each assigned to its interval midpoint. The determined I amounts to 0.07 mag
